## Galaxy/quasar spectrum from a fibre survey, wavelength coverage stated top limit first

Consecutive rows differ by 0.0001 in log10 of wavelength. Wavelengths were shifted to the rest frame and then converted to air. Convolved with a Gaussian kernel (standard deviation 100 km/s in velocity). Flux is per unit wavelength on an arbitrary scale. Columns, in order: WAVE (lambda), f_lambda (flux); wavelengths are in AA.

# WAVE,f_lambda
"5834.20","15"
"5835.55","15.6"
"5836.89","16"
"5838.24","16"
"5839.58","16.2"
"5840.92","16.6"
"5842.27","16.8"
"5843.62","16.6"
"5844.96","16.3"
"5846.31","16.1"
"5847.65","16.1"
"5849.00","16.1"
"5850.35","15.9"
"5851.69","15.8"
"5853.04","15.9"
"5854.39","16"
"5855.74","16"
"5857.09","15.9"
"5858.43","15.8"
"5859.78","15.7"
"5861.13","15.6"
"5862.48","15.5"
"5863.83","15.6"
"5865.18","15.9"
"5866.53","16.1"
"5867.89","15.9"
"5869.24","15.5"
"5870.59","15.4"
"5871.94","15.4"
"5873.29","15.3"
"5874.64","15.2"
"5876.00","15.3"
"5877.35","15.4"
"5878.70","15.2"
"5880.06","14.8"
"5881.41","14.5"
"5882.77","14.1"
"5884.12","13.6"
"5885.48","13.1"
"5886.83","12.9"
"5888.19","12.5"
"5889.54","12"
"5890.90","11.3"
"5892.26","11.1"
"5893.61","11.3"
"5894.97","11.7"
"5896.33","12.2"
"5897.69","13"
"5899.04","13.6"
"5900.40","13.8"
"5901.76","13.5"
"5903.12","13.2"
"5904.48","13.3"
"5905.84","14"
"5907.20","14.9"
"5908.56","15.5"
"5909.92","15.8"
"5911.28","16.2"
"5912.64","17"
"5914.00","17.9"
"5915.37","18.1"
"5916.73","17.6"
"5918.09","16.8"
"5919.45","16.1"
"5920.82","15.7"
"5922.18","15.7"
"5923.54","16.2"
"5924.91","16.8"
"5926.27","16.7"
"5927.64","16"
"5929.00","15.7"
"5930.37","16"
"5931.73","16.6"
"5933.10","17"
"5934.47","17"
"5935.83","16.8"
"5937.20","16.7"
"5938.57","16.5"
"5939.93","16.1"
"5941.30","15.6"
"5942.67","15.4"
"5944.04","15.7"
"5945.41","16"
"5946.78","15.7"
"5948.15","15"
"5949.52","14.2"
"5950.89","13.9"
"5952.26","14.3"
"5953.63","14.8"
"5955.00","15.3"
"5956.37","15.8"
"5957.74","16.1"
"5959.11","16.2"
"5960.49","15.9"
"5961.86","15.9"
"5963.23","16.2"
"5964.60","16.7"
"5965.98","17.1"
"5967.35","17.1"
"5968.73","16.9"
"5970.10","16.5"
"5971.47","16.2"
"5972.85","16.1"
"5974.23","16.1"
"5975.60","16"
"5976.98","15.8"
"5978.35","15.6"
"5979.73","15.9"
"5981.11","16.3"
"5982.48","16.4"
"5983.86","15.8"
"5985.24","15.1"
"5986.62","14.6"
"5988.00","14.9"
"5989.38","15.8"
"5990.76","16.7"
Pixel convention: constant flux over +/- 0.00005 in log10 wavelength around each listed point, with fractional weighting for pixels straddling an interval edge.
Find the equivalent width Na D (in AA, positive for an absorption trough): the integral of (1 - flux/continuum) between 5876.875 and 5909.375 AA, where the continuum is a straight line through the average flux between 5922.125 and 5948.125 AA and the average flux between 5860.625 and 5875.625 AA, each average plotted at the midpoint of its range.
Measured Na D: 5.04 AA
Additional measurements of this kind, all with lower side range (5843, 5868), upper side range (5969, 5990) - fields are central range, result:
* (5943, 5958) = 0.67 AA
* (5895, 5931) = 1.17 AA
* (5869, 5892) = 2.59 AA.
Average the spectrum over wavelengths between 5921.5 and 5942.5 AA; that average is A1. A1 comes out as 16.3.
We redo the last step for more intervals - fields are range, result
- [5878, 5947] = 15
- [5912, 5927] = 16.8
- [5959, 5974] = 16.4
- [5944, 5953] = 14.9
